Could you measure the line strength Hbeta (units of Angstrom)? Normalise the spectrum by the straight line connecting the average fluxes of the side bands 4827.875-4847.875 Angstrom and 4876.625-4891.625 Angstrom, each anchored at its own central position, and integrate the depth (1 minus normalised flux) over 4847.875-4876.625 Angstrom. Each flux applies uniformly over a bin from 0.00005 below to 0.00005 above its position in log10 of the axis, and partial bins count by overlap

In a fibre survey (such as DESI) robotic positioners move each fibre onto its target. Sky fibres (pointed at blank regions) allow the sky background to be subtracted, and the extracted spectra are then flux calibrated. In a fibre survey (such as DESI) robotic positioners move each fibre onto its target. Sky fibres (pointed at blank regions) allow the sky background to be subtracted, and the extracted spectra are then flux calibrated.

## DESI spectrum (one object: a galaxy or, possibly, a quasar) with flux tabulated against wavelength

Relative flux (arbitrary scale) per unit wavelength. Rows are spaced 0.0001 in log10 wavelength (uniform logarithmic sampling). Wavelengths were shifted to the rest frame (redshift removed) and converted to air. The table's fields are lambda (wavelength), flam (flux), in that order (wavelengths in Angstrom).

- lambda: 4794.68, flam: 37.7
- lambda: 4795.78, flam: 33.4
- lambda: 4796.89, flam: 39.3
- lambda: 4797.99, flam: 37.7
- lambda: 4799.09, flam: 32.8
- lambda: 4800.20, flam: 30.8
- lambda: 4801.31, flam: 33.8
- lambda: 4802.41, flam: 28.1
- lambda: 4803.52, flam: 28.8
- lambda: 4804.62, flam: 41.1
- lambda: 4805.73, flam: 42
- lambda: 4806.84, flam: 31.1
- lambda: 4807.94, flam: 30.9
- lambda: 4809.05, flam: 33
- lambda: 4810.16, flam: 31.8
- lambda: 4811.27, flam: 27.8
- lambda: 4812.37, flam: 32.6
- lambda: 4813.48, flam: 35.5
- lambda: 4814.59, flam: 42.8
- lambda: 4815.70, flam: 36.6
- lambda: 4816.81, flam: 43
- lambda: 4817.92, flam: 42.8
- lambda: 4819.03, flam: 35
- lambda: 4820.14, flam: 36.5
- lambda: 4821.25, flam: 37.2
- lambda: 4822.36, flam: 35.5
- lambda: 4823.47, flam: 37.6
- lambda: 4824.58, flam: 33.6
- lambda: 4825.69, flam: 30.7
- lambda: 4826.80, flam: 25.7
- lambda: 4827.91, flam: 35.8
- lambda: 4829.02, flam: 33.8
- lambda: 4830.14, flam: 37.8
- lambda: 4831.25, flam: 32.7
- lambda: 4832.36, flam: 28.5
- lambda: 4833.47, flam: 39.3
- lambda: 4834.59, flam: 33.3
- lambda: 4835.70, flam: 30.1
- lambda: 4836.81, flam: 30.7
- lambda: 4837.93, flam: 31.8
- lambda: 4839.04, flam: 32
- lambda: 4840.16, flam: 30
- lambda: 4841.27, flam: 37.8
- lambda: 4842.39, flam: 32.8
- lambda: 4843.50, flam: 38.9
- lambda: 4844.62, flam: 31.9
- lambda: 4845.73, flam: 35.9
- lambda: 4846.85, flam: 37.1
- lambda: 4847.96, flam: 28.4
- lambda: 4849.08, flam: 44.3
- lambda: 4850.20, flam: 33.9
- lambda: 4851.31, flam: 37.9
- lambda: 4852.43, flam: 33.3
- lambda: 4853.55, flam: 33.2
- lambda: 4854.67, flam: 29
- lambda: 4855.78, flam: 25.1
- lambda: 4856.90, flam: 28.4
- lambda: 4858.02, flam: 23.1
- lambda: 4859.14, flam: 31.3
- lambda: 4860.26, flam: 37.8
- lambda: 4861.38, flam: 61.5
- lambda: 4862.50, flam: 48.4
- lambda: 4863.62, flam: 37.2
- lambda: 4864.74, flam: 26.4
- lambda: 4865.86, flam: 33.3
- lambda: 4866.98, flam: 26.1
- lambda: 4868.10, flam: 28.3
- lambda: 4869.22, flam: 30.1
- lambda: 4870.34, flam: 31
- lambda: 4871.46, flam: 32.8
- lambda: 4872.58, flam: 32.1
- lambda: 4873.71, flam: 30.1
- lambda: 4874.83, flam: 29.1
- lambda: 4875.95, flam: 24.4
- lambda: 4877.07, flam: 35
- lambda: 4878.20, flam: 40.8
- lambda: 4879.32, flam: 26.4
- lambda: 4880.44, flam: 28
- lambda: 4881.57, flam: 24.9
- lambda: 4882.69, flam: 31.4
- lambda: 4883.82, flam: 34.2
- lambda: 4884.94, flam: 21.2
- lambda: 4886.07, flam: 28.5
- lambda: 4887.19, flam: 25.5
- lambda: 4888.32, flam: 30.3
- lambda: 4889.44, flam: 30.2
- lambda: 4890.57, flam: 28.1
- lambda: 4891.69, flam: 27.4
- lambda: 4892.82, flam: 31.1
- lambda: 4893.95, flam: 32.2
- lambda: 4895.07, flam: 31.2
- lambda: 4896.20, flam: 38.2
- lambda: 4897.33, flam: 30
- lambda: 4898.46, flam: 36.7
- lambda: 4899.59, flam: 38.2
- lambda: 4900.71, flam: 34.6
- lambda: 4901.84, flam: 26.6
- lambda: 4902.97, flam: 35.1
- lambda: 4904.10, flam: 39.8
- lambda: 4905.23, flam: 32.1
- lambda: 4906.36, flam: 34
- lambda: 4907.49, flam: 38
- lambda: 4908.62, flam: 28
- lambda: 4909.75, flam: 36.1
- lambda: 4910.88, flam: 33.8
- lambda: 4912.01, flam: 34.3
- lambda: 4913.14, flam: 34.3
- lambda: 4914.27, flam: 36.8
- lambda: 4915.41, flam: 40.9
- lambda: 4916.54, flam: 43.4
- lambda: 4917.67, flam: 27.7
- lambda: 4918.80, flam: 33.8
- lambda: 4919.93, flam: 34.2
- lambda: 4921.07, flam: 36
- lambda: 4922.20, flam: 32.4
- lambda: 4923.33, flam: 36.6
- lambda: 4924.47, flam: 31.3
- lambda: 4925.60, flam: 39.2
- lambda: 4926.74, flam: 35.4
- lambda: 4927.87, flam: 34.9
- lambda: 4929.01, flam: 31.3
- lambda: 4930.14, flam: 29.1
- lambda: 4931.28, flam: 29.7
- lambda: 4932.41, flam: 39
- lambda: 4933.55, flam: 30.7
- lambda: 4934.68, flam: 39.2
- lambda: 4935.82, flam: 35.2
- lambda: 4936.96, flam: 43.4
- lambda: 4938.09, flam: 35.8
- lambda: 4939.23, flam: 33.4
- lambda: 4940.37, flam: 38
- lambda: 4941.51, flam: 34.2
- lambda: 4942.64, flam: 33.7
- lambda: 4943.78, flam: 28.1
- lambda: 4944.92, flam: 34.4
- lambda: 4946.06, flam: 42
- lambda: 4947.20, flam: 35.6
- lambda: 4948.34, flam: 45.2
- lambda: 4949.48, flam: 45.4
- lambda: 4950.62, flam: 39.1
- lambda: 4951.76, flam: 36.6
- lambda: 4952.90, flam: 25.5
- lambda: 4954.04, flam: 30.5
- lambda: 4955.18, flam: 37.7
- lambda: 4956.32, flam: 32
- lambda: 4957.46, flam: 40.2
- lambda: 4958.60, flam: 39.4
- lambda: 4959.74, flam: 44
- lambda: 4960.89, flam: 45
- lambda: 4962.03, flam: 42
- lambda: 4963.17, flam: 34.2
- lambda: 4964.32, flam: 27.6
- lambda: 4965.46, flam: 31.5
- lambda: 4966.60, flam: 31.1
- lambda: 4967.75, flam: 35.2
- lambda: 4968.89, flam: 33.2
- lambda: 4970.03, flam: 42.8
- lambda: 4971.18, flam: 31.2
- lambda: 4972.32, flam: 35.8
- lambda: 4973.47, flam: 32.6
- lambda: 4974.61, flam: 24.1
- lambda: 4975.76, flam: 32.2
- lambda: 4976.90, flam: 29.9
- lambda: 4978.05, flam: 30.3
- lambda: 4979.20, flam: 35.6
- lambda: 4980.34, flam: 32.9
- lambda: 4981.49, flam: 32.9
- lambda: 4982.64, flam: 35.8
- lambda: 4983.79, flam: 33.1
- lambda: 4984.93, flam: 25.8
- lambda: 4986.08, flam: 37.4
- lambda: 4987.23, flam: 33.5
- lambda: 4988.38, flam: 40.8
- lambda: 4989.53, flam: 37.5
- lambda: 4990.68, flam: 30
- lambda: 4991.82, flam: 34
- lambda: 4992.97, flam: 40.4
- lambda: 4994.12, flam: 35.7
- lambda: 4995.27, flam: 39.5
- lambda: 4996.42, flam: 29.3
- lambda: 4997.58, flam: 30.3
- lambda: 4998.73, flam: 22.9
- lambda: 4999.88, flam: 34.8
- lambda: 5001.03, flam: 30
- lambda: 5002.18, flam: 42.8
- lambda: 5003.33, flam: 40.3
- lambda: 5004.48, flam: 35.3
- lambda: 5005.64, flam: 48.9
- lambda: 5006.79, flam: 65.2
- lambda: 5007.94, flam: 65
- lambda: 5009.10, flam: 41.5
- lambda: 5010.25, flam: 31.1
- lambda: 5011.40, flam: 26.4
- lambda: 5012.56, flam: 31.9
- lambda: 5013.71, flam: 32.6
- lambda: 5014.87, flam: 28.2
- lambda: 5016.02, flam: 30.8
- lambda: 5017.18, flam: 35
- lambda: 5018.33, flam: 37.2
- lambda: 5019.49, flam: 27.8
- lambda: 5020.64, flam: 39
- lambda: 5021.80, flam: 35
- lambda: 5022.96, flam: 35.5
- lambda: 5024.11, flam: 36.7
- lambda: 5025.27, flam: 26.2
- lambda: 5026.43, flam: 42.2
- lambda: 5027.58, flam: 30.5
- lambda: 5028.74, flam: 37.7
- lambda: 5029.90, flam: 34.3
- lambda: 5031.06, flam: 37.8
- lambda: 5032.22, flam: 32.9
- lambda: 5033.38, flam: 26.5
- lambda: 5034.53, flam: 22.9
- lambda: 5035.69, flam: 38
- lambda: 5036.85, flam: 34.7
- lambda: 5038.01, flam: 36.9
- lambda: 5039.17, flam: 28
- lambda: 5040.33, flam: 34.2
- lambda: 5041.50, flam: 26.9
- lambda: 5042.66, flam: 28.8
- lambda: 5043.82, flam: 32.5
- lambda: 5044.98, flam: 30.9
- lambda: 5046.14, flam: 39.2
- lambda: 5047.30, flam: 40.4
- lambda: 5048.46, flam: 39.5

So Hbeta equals -1.39 Angstrom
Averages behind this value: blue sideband 33.7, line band 33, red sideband 29.5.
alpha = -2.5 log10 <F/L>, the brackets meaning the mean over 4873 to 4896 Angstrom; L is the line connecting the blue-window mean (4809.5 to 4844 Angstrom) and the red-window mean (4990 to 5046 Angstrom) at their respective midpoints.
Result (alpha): 0.17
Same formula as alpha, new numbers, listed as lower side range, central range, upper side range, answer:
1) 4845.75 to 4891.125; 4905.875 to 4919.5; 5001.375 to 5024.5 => -0.04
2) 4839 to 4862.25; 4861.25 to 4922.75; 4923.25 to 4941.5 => 0.07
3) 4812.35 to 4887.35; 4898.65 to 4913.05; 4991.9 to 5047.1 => -0.01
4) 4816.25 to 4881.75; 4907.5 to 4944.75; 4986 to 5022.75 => 0.01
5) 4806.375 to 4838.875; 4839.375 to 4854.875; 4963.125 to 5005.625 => -0.02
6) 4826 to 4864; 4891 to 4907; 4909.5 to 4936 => 0.04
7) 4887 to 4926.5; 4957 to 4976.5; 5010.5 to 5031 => -0.06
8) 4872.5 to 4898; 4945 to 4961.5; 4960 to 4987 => -0.17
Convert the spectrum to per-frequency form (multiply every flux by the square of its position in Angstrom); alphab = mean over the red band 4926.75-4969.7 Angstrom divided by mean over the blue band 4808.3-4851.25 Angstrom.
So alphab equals 1.09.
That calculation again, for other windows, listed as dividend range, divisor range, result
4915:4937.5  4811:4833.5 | 1.04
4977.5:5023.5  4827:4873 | 1.13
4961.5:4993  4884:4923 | 1.05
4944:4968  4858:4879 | 1.13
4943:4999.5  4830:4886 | 1.11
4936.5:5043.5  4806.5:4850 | 1.09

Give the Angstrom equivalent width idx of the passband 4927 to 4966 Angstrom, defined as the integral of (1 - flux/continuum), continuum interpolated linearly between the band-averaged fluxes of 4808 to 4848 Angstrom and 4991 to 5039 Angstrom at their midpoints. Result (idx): -0.9 Angstrom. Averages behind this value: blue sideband 34.4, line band 36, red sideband 35.6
